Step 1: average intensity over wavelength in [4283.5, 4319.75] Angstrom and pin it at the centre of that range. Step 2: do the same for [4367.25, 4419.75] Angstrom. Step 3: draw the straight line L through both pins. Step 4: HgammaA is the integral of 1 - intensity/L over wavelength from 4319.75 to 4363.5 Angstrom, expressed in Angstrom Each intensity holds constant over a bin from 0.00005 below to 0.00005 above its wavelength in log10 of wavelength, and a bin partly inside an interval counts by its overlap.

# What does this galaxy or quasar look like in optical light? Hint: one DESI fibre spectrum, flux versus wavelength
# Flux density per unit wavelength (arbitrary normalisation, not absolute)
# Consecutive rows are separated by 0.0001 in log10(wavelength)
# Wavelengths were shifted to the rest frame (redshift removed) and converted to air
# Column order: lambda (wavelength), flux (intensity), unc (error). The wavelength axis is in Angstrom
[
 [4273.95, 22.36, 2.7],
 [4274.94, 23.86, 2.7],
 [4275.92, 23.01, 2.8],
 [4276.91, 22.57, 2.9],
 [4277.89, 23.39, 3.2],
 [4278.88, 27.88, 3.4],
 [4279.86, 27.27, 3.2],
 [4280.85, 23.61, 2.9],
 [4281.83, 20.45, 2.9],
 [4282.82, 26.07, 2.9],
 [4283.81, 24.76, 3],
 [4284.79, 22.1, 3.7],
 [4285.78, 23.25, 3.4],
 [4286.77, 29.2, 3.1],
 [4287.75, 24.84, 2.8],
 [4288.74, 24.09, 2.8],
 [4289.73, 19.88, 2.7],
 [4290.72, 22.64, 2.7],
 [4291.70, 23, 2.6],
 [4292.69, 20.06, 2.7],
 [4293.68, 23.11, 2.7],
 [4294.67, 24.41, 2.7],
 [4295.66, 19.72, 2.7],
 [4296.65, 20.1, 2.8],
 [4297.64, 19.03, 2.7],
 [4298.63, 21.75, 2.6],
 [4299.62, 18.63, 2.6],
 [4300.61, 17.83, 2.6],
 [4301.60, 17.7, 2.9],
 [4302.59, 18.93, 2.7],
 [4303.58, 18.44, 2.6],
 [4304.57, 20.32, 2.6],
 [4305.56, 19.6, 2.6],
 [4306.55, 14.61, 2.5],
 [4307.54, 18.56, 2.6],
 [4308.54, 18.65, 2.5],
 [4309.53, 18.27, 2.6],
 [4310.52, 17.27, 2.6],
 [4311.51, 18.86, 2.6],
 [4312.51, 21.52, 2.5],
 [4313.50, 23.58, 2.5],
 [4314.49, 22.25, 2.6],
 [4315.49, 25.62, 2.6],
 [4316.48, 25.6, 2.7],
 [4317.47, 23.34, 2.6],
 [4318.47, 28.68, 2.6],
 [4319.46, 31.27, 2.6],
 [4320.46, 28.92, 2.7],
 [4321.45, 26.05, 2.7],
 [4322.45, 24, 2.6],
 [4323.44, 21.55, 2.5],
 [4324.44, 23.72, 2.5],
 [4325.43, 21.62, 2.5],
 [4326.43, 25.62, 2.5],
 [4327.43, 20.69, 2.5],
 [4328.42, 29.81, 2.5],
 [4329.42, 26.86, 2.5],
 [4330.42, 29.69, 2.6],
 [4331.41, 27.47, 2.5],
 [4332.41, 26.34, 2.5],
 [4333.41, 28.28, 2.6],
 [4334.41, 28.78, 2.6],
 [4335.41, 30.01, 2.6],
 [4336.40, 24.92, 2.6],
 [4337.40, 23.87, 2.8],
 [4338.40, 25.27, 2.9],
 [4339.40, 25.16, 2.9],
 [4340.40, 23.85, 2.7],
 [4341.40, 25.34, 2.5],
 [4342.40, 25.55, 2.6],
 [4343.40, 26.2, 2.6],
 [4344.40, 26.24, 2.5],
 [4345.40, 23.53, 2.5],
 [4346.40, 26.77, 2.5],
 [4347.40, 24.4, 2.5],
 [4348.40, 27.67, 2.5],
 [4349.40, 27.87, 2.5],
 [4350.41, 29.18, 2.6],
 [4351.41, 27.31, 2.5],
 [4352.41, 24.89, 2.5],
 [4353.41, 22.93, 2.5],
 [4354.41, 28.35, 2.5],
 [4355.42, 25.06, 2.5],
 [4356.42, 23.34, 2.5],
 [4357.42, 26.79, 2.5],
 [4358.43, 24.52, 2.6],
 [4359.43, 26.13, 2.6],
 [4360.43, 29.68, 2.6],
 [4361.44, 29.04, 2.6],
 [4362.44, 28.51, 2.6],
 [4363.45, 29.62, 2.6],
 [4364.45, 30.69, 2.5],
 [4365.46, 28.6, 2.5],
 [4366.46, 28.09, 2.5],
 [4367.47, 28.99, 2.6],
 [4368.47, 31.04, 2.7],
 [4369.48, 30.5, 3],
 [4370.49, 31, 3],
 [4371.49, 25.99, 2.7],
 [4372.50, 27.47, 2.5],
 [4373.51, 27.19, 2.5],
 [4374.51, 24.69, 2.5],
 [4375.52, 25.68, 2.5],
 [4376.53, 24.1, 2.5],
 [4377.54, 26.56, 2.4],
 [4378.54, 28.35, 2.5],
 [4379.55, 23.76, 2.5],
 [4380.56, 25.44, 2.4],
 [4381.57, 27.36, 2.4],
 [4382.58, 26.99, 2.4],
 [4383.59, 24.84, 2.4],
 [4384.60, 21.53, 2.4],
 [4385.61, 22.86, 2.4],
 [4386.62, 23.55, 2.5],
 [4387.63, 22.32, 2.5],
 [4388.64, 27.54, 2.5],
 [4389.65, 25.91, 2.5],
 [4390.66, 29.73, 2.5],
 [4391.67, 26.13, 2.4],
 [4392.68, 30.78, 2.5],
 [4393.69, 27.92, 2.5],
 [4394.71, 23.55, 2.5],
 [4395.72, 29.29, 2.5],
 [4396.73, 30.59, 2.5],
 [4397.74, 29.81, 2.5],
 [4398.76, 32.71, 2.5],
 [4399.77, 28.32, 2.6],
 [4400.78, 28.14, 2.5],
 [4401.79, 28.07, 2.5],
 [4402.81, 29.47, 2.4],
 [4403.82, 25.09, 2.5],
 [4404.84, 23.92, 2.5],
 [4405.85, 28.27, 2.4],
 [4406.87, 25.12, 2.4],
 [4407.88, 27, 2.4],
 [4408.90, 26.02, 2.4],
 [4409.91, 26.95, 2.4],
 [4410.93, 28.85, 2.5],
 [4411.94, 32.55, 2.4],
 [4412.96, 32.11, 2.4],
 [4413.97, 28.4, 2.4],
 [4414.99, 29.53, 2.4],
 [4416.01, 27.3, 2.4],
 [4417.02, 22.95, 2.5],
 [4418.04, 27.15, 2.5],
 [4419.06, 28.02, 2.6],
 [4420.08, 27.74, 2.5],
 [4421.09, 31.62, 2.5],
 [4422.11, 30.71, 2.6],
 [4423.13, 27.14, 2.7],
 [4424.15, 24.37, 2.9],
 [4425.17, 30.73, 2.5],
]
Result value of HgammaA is -3.84 Angstrom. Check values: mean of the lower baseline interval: 21.6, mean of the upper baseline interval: 27.3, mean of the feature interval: 26.2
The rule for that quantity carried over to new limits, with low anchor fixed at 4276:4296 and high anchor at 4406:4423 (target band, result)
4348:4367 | -0.79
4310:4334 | -0.02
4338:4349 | 0.09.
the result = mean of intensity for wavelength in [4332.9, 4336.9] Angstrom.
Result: 28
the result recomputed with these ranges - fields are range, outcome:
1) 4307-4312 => 18.3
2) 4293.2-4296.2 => 22.4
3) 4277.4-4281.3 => 25.5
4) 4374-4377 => 24.9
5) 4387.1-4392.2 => 26.4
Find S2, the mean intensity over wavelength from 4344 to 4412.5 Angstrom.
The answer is 27.1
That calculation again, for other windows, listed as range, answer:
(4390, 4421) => 28.1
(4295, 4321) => 21.2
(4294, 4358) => 23.9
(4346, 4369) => 27.4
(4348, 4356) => 26.6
